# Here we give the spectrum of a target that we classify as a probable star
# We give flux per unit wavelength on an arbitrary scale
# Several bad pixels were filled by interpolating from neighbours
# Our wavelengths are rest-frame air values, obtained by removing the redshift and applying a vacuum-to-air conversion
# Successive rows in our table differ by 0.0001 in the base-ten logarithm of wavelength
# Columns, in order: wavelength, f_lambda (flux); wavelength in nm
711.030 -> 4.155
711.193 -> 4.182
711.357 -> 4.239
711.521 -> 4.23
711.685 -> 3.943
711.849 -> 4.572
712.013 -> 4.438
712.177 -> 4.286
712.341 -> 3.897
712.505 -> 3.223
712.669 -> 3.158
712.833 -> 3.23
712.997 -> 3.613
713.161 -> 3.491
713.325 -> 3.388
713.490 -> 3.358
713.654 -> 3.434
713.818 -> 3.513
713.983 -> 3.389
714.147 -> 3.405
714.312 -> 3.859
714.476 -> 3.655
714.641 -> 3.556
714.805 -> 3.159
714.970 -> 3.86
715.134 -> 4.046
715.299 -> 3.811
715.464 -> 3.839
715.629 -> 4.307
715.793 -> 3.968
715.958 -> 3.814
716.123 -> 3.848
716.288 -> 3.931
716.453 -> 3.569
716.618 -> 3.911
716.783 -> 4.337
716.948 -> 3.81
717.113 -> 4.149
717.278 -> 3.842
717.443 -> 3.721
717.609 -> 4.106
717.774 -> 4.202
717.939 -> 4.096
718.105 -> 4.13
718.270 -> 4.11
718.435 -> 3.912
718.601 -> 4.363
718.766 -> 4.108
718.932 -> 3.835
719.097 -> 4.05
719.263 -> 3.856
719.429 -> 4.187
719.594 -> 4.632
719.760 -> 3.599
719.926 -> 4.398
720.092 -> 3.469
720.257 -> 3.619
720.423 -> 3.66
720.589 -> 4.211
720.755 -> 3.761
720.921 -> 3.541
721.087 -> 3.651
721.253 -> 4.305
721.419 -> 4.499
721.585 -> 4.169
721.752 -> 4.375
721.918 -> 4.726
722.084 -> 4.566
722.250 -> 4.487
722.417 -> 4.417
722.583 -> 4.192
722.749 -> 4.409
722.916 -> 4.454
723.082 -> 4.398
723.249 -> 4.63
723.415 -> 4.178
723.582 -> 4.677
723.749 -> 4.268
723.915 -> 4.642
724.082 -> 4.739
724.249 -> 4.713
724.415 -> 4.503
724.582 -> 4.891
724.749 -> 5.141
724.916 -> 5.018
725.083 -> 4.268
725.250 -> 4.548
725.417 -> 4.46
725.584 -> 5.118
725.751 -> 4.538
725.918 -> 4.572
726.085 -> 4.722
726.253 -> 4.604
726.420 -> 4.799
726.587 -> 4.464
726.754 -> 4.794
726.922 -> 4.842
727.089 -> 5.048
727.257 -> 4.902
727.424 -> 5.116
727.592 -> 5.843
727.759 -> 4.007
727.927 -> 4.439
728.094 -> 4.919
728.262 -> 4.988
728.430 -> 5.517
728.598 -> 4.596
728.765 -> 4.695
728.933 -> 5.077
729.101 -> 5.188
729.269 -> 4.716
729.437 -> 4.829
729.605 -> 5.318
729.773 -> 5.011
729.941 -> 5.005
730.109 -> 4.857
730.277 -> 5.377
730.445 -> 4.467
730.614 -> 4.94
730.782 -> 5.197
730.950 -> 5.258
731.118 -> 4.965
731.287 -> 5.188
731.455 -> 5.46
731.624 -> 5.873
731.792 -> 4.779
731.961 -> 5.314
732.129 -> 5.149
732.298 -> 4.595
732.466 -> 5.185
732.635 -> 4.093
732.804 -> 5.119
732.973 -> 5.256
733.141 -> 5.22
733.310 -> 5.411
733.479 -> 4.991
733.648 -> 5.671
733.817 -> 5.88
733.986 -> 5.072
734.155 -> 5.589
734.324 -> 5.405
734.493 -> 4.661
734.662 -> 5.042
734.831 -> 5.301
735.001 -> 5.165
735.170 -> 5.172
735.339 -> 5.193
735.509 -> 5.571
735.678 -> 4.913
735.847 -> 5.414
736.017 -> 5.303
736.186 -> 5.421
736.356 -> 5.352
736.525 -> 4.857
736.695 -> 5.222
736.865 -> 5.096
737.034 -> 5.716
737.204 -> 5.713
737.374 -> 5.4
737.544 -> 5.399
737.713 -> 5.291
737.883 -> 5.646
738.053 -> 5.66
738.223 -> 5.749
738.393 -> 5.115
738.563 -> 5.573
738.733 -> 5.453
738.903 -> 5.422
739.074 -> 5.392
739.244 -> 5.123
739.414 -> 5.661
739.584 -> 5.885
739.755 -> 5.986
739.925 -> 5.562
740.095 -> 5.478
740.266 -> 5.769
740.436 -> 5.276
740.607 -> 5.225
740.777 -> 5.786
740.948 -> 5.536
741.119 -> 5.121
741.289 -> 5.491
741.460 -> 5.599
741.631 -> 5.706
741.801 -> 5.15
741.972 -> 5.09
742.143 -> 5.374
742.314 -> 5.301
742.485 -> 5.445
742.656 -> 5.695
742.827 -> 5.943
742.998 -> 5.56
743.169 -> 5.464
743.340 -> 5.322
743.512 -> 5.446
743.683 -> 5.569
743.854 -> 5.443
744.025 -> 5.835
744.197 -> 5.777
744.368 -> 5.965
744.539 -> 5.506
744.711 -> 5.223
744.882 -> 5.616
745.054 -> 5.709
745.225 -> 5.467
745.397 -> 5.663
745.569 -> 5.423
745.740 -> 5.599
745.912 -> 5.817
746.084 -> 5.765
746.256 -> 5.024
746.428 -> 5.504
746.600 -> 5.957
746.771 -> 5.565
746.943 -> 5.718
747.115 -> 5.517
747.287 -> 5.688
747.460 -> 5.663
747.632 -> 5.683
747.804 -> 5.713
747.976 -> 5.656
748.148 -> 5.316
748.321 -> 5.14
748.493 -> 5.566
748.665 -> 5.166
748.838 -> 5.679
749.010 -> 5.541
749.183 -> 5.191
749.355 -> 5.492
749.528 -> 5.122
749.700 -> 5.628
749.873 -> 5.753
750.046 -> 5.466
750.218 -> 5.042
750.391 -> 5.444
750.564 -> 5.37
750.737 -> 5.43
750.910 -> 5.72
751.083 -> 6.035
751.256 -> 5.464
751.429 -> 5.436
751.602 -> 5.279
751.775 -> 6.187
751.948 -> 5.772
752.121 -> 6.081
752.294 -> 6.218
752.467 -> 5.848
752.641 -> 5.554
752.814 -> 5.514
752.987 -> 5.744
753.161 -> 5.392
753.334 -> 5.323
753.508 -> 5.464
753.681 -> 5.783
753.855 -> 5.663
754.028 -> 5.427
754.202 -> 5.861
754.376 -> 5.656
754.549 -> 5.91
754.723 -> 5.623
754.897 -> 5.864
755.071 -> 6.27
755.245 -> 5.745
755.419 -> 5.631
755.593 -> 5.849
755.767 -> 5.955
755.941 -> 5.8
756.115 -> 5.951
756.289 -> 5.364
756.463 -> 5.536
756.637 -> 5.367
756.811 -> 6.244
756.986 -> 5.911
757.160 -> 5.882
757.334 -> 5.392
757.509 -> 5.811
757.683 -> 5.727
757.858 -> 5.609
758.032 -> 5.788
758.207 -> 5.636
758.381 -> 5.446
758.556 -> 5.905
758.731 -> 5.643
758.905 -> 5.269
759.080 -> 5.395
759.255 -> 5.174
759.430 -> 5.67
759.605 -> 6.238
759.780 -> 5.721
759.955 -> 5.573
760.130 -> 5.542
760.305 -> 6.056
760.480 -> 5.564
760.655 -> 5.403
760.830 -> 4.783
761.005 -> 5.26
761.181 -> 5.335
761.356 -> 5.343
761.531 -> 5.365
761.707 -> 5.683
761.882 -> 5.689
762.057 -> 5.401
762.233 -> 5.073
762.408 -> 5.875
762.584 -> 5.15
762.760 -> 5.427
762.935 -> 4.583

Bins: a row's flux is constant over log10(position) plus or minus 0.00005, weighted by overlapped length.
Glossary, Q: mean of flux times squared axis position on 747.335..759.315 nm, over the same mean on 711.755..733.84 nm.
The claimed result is 1.38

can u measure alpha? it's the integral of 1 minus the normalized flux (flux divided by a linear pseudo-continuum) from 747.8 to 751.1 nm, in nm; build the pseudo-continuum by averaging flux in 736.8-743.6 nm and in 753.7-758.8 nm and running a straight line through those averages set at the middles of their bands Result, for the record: 0.11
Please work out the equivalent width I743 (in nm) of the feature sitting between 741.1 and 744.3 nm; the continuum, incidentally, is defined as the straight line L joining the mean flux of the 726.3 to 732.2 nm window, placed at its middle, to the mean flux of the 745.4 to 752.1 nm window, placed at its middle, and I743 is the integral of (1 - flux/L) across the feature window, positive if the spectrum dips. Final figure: -0.074 nm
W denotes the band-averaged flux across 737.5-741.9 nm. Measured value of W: 5.5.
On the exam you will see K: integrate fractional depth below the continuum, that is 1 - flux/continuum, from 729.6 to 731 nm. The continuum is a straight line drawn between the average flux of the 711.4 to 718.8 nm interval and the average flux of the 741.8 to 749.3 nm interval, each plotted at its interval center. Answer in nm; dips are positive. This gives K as -0.10 nm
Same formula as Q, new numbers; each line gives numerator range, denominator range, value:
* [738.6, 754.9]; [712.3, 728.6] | 1.42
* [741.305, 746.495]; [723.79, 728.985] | 1.21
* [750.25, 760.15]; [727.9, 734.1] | 1.19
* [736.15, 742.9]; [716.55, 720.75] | 1.44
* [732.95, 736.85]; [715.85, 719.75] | 1.37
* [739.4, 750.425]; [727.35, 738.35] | 1.11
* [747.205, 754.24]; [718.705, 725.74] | 1.39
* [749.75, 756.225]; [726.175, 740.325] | 1.16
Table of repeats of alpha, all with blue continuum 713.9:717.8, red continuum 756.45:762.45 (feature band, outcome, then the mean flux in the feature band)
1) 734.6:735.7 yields -0.15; 5.21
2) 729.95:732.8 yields -0.38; 5.04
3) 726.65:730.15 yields -0.49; 4.94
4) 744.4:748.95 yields -0.44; 5.56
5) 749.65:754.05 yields -0.29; 5.62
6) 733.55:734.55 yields -0.18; 5.39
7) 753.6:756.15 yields -0.19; 5.8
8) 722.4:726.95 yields -0.46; 4.61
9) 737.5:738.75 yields -0.20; 5.49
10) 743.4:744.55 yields -0.16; 5.65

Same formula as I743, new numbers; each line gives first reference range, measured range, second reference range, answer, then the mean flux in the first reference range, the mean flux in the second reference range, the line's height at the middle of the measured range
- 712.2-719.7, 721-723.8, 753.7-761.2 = -0.184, 3.82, 5.66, 4.11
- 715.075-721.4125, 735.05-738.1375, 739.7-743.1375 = -0.100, 3.97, 5.5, 5.18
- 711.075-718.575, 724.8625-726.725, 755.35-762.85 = -0.162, 3.84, 5.59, 4.27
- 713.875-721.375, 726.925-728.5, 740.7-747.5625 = -0.151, 3.9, 5.55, 4.53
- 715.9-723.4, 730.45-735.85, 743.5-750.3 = -0.410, 4.09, 5.54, 4.81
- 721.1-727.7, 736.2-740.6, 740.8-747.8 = -0.156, 4.63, 5.55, 5.28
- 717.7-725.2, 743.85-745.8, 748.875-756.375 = -0.112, 4.27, 5.65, 5.3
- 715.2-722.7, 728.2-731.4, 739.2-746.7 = -0.196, 4.05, 5.55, 4.72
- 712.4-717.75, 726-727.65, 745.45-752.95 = -0.208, 3.7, 5.58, 4.35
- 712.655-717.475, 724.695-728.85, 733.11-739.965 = -0.158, 3.71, 5.38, 4.62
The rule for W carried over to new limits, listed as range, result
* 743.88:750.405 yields 5.54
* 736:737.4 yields 5.34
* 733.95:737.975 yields 5.29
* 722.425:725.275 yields 4.57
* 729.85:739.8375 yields 5.27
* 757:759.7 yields 5.65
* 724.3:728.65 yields 4.8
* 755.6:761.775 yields 5.61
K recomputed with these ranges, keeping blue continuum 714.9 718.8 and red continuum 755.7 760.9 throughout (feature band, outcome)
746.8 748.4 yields -0.11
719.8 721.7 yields 0.10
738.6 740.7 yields -0.27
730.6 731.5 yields -0.12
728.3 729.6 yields -0.14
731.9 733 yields -0.08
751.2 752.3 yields -0.08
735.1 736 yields -0.10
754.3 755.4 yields -0.06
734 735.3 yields -0.13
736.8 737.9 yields -0.15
